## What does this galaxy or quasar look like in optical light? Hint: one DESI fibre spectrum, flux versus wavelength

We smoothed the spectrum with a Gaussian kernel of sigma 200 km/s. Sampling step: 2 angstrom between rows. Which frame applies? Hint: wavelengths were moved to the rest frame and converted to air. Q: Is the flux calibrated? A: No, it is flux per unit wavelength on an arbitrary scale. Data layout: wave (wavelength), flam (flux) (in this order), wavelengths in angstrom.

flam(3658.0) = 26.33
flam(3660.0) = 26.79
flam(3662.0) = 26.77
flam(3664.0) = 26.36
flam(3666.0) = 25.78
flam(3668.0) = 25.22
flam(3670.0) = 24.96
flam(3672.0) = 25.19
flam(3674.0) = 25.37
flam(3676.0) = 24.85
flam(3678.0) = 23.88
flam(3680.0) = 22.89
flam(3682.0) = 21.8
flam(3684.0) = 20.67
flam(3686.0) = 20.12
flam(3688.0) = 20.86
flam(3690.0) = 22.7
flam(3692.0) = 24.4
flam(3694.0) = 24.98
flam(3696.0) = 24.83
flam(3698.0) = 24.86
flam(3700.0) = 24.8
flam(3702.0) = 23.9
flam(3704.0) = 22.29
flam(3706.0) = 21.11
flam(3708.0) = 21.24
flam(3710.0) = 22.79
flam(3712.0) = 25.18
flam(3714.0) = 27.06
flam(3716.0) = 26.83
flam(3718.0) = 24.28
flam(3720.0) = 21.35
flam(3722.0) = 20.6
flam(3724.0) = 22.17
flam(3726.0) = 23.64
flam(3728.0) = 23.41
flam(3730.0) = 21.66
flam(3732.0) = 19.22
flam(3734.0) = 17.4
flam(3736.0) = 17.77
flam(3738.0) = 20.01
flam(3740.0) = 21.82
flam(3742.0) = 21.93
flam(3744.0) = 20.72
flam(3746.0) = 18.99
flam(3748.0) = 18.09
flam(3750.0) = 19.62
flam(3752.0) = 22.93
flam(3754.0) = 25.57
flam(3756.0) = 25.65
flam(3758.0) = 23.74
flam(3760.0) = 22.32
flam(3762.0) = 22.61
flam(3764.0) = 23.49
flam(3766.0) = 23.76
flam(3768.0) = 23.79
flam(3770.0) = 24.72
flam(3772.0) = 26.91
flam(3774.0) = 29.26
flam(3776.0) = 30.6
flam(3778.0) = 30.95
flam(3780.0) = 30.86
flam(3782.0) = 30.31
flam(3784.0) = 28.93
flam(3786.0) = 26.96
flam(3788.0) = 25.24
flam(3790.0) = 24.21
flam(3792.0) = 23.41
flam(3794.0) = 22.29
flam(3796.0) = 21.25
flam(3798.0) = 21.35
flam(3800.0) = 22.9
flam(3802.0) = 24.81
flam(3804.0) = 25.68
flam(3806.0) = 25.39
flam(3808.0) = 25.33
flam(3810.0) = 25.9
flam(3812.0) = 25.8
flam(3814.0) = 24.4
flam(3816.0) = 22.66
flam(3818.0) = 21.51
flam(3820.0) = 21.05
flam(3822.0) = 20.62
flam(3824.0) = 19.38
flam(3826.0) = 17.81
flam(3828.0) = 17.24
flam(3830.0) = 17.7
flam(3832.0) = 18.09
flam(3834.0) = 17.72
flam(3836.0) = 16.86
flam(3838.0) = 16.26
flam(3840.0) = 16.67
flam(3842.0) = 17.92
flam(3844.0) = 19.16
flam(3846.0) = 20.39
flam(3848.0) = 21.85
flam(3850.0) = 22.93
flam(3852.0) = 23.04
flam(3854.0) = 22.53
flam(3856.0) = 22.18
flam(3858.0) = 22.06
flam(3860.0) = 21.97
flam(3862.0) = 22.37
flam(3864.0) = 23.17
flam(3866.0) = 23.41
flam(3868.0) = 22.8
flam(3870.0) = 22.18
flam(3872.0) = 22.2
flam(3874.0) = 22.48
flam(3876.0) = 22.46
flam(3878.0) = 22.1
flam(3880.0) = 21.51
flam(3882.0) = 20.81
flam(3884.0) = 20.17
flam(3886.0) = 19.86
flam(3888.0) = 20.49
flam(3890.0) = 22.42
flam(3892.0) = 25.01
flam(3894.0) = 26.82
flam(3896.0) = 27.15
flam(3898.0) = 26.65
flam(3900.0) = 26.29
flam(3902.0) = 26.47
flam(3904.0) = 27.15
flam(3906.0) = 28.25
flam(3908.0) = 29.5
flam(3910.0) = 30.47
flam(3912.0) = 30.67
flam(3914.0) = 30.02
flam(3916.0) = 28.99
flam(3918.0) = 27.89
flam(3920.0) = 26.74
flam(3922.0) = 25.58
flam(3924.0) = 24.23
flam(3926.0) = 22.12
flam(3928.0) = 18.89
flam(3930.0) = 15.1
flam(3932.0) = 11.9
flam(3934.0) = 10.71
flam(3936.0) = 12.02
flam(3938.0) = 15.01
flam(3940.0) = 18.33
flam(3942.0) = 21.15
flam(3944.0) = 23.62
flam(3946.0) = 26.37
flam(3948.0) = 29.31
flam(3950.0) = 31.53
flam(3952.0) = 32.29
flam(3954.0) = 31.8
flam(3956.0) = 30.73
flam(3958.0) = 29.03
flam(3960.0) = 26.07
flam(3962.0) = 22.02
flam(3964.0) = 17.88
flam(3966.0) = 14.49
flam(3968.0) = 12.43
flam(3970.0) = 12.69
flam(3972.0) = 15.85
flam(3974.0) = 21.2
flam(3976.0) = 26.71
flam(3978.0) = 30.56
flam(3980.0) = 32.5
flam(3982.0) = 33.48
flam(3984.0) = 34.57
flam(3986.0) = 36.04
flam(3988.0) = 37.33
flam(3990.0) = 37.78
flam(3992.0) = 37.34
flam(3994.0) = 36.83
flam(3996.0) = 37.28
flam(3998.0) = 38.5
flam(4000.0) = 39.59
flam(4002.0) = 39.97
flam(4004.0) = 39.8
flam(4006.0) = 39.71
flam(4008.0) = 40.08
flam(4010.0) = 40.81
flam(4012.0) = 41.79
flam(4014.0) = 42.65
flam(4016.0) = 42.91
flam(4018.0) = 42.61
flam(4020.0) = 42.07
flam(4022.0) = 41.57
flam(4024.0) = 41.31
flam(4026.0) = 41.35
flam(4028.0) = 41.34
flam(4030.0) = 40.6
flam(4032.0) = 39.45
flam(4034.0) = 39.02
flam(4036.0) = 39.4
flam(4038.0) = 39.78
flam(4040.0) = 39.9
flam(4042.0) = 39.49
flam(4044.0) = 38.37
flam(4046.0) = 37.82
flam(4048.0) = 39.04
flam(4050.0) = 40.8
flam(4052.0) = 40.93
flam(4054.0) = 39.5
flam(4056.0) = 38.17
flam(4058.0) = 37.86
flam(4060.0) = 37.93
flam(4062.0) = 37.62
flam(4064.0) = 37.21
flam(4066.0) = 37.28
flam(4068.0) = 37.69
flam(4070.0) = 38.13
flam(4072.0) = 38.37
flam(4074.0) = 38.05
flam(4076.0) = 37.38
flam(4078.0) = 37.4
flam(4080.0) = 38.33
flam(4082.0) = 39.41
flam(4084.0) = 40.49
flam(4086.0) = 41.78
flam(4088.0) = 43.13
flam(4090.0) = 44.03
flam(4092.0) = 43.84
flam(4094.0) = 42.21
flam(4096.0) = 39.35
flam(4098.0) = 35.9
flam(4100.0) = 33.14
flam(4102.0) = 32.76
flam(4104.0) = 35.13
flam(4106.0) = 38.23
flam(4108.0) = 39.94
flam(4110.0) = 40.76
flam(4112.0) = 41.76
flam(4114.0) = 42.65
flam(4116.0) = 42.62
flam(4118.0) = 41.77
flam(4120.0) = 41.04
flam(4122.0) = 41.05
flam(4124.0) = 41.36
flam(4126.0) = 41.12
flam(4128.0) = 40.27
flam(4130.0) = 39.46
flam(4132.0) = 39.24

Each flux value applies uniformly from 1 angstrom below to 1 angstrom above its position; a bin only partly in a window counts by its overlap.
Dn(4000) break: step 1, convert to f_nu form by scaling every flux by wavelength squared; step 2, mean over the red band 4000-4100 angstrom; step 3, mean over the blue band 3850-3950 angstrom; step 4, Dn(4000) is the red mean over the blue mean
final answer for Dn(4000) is 1.9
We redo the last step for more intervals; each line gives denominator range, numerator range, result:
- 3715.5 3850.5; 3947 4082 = 1.77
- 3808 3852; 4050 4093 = 2.19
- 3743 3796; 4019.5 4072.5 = 1.83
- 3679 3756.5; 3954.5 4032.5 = 1.75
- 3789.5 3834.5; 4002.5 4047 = 2.05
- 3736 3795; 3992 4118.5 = 1.88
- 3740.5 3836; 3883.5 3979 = 1.08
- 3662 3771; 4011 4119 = 2.07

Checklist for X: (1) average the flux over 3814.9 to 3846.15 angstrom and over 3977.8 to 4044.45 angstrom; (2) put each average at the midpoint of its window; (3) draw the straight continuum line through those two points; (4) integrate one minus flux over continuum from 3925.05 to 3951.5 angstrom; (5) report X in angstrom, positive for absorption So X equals 9.5 angstrom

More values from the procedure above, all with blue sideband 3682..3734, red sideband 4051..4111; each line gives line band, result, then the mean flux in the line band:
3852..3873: 4.9 angstrom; 22.5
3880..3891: 3.5 angstrom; 20.8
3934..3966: 9.1 angstrom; 23.7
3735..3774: 3.7 angstrom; 22.5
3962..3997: 6.9 angstrom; 27.8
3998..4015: -2.3 angstrom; 40.4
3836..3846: 3.8 angstrom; 17.7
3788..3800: 1.7 angstrom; 22.8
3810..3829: 4.2 angstrom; 21.4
